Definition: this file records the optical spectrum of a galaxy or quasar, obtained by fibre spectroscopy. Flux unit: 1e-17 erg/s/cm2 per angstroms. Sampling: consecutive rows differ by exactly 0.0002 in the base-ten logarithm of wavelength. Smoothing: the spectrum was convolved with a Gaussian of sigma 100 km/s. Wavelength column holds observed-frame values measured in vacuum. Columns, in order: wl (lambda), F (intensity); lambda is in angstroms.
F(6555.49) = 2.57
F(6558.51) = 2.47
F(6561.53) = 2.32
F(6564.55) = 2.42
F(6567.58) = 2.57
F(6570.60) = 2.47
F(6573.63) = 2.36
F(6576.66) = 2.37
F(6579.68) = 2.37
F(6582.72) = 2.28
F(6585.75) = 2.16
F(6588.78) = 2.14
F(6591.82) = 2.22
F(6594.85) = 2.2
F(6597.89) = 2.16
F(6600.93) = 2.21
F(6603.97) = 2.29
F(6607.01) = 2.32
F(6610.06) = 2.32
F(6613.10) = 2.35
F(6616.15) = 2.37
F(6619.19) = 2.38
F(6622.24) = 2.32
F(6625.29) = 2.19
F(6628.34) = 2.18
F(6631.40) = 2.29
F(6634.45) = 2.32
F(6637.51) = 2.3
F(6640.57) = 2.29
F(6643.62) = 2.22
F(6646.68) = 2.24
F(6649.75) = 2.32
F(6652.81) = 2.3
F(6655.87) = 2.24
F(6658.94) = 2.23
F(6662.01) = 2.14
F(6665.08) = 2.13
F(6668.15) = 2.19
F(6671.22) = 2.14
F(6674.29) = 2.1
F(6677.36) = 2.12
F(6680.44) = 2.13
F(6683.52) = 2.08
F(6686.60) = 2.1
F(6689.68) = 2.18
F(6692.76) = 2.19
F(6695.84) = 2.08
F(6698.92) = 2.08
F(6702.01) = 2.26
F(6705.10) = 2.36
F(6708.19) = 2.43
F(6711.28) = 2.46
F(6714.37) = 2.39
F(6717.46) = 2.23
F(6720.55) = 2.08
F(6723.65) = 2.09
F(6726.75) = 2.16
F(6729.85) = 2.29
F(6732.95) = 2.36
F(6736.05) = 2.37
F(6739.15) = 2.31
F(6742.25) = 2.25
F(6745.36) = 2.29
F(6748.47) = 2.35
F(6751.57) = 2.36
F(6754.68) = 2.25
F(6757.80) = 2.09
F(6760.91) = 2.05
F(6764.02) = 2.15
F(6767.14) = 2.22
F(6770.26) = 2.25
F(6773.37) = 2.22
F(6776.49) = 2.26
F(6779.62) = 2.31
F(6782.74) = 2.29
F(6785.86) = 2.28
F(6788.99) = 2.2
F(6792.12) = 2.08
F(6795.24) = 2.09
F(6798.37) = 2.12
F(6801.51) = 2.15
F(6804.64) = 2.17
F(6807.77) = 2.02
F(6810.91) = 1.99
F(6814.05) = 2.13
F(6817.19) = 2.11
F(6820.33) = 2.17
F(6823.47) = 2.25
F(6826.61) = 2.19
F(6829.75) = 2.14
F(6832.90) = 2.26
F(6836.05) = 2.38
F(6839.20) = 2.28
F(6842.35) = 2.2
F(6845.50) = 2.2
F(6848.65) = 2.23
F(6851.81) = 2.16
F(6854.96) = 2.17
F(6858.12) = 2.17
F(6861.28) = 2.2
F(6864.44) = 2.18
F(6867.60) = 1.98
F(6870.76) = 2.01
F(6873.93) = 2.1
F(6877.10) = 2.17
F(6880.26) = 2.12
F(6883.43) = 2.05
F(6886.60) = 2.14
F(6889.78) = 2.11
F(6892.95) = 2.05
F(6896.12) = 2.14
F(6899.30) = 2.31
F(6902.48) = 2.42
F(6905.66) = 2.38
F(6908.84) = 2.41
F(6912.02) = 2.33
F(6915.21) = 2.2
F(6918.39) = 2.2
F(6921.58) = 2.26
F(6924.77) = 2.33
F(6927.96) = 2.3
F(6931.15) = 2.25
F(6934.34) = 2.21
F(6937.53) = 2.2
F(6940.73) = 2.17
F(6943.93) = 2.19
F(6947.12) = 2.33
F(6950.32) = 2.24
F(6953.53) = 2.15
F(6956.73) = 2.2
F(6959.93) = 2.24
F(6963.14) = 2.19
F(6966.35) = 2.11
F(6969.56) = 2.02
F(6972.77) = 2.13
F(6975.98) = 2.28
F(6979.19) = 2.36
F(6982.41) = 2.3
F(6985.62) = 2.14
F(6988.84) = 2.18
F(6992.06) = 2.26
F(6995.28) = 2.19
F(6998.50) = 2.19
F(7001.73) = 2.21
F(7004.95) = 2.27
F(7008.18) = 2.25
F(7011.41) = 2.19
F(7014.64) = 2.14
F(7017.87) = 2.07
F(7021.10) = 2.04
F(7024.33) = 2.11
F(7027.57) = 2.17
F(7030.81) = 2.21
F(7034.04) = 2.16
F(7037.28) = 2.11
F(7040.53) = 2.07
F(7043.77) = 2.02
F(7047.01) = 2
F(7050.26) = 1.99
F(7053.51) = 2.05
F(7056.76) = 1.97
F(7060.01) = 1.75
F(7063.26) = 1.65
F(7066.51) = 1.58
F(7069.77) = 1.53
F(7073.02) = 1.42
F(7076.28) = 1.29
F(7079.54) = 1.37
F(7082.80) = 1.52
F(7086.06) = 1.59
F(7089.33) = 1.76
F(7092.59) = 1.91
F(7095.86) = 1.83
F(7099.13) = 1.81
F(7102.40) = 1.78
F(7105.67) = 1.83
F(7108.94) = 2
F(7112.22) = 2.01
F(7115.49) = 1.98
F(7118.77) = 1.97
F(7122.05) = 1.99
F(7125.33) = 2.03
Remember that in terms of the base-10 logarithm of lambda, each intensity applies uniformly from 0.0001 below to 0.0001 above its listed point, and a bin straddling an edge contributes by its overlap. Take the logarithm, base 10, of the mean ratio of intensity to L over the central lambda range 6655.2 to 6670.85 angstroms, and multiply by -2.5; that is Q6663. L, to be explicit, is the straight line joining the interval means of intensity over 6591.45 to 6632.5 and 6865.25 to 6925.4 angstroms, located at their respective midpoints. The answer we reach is 0.04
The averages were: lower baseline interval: 2.27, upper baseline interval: 2.19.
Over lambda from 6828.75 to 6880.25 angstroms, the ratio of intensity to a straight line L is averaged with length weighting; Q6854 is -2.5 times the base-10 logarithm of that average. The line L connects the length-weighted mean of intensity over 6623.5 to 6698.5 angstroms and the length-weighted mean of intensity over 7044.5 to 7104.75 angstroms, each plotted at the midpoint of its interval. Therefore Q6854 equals -0.107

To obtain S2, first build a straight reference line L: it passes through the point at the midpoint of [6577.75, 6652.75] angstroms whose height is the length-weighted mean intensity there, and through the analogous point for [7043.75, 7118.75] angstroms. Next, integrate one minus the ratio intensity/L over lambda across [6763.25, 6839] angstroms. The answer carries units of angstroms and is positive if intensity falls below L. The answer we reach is -4.3 angstroms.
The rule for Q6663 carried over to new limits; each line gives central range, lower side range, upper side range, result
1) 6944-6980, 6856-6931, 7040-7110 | -0.087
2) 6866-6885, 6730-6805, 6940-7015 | 0.074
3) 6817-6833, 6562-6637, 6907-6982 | 0.034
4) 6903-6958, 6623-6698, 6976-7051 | -0.044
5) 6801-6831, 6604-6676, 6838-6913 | 0.036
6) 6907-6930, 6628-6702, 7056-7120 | -0.196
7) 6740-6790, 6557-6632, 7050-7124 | -0.060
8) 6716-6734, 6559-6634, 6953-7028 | 0.033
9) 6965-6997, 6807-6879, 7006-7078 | -0.096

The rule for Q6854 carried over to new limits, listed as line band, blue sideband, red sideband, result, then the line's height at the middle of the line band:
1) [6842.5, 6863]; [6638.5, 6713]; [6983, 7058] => -0.01 mag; 2.17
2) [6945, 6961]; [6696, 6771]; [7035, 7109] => -0.15 mag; 1.94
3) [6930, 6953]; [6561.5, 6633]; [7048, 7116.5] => -0.17 mag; 1.91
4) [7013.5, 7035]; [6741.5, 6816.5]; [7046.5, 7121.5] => -0.15 mag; 1.85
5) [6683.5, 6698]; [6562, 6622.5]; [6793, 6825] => 0.05 mag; 2.23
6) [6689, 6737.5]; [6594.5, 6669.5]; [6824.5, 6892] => -0.01 mag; 2.23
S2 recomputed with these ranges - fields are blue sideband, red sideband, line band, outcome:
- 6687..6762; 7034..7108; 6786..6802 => 0.1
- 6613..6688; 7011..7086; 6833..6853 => -1.8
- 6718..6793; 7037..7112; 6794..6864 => -1.5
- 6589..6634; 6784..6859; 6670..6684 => 0.8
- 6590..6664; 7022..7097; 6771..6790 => -1.4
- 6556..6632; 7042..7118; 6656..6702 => 1.6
